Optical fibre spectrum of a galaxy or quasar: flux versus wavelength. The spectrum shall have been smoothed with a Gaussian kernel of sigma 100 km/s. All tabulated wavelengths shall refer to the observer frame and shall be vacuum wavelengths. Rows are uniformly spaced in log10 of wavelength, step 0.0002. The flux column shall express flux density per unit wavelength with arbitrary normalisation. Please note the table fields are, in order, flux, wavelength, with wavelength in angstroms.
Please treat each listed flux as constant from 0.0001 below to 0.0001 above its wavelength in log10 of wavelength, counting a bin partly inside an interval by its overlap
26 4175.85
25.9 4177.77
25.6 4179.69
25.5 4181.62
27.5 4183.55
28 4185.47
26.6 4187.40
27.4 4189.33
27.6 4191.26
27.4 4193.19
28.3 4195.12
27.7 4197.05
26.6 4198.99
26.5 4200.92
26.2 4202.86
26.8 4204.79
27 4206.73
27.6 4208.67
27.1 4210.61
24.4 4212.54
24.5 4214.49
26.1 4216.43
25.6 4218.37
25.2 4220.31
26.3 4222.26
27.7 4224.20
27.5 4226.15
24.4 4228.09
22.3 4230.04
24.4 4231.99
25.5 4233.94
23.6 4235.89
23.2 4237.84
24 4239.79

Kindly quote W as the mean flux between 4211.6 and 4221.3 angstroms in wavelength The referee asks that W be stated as 25.1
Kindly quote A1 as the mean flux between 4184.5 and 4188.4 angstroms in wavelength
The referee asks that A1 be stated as 27.3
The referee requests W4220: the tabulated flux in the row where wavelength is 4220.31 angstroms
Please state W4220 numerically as 25.2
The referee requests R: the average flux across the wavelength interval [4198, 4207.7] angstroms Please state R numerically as 26.6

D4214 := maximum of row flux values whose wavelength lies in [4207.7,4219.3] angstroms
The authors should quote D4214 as 27.6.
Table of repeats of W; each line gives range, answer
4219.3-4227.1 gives 26.7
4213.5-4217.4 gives 25.3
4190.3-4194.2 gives 27.5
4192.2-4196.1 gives 27.9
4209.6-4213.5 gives 25.8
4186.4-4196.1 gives 27.5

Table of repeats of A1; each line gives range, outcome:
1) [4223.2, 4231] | 25.5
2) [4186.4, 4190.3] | 27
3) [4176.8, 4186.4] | 26.5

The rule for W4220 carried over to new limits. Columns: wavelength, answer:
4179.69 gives 25.6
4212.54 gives 24.4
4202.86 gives 26.2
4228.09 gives 24.4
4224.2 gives 27.7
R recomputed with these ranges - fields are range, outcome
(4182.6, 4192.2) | 27.4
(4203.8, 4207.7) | 26.9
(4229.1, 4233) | 23.4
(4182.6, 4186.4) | 27.8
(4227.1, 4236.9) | 24.1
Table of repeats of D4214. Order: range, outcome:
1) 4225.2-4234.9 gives 27.5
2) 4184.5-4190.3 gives 28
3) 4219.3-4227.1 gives 27.7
